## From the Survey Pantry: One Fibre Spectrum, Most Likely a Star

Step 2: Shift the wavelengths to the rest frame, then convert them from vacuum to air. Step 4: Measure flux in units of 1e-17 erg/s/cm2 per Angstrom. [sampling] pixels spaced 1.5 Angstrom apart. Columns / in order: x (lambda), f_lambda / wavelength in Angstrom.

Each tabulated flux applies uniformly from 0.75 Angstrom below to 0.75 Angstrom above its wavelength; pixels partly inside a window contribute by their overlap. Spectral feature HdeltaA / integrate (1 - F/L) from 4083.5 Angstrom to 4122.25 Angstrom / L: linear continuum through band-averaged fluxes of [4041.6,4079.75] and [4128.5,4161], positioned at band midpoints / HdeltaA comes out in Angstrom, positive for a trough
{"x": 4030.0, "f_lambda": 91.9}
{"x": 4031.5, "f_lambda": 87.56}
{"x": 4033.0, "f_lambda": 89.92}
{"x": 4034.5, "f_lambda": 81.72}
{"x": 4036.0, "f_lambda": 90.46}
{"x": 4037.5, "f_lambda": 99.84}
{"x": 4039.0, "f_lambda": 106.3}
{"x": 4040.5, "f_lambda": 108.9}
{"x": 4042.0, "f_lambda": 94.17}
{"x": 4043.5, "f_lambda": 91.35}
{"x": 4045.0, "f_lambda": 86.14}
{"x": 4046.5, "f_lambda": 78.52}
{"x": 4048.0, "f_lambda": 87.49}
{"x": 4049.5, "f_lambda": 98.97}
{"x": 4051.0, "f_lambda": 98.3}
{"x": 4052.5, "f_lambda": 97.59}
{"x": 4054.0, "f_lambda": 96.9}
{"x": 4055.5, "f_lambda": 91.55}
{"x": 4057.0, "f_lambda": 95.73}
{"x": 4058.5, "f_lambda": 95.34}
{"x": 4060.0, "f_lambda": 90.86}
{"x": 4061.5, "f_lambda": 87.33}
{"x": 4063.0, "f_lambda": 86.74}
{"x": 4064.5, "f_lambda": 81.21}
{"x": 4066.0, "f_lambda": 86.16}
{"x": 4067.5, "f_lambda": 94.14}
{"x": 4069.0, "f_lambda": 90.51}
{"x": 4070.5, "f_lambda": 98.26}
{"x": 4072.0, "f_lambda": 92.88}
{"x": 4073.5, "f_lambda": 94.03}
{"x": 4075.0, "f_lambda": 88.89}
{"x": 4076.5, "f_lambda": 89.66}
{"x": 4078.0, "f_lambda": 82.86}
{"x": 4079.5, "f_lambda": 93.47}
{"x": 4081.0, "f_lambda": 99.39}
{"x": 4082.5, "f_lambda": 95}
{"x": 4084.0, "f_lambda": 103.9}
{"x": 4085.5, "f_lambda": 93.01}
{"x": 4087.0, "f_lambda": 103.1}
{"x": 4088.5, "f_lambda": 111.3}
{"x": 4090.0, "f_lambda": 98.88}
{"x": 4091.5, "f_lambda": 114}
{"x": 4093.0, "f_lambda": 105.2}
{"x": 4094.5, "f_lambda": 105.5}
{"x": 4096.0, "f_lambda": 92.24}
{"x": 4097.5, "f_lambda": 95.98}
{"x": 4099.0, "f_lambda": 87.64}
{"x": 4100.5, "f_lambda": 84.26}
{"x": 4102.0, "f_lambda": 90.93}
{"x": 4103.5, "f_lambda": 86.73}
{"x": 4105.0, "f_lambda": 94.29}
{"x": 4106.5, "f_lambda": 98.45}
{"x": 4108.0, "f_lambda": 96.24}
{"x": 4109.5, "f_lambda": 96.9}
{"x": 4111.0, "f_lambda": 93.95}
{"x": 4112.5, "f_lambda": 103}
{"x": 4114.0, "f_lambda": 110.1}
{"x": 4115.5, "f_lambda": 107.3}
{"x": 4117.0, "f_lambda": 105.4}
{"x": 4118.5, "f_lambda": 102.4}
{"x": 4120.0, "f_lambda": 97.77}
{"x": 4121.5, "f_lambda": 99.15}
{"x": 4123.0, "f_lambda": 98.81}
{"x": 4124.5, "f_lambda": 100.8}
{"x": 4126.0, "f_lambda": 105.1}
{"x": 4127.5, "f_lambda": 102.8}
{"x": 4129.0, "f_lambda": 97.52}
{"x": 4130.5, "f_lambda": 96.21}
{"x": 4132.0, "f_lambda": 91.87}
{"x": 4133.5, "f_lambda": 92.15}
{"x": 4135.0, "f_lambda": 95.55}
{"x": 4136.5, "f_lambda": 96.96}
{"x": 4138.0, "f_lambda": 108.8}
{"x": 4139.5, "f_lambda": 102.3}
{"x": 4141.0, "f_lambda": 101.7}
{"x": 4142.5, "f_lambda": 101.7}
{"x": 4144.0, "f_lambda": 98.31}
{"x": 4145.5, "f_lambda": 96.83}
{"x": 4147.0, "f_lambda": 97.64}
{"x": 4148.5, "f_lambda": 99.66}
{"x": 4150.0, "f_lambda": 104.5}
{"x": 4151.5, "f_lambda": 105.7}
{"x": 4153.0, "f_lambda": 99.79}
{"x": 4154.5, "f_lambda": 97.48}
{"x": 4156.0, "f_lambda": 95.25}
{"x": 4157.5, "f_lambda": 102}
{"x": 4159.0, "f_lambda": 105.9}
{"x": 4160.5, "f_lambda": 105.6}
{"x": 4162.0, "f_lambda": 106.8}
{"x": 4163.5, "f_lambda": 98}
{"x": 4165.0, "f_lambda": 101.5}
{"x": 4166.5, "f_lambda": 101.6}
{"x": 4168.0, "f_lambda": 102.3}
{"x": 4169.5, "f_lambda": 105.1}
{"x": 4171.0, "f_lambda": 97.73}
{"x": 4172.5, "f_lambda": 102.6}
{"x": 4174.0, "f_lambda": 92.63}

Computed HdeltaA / -1.5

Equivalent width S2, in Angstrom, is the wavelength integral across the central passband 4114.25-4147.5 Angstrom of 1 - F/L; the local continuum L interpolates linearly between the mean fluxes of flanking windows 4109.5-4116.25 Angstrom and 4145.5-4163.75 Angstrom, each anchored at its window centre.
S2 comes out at 0.7 Angstrom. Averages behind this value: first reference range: 103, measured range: 100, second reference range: 101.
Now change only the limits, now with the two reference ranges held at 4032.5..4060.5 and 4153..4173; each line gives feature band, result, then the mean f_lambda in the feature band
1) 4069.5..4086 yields 0.4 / 93.7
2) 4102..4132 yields -0.2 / 99.2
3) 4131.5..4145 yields 0.1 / 98.9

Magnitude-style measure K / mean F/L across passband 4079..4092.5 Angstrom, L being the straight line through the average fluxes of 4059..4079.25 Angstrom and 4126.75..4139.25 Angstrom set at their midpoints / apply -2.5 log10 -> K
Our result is -0.11 mag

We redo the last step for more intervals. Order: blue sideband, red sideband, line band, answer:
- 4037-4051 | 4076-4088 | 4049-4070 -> 0.03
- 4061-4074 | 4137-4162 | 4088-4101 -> -0.06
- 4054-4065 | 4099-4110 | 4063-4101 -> -0.04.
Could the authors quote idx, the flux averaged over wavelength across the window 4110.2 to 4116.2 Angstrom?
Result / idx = 104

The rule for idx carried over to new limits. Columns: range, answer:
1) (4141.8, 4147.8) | 98.6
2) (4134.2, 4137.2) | 96.2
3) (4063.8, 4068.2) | 87.2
